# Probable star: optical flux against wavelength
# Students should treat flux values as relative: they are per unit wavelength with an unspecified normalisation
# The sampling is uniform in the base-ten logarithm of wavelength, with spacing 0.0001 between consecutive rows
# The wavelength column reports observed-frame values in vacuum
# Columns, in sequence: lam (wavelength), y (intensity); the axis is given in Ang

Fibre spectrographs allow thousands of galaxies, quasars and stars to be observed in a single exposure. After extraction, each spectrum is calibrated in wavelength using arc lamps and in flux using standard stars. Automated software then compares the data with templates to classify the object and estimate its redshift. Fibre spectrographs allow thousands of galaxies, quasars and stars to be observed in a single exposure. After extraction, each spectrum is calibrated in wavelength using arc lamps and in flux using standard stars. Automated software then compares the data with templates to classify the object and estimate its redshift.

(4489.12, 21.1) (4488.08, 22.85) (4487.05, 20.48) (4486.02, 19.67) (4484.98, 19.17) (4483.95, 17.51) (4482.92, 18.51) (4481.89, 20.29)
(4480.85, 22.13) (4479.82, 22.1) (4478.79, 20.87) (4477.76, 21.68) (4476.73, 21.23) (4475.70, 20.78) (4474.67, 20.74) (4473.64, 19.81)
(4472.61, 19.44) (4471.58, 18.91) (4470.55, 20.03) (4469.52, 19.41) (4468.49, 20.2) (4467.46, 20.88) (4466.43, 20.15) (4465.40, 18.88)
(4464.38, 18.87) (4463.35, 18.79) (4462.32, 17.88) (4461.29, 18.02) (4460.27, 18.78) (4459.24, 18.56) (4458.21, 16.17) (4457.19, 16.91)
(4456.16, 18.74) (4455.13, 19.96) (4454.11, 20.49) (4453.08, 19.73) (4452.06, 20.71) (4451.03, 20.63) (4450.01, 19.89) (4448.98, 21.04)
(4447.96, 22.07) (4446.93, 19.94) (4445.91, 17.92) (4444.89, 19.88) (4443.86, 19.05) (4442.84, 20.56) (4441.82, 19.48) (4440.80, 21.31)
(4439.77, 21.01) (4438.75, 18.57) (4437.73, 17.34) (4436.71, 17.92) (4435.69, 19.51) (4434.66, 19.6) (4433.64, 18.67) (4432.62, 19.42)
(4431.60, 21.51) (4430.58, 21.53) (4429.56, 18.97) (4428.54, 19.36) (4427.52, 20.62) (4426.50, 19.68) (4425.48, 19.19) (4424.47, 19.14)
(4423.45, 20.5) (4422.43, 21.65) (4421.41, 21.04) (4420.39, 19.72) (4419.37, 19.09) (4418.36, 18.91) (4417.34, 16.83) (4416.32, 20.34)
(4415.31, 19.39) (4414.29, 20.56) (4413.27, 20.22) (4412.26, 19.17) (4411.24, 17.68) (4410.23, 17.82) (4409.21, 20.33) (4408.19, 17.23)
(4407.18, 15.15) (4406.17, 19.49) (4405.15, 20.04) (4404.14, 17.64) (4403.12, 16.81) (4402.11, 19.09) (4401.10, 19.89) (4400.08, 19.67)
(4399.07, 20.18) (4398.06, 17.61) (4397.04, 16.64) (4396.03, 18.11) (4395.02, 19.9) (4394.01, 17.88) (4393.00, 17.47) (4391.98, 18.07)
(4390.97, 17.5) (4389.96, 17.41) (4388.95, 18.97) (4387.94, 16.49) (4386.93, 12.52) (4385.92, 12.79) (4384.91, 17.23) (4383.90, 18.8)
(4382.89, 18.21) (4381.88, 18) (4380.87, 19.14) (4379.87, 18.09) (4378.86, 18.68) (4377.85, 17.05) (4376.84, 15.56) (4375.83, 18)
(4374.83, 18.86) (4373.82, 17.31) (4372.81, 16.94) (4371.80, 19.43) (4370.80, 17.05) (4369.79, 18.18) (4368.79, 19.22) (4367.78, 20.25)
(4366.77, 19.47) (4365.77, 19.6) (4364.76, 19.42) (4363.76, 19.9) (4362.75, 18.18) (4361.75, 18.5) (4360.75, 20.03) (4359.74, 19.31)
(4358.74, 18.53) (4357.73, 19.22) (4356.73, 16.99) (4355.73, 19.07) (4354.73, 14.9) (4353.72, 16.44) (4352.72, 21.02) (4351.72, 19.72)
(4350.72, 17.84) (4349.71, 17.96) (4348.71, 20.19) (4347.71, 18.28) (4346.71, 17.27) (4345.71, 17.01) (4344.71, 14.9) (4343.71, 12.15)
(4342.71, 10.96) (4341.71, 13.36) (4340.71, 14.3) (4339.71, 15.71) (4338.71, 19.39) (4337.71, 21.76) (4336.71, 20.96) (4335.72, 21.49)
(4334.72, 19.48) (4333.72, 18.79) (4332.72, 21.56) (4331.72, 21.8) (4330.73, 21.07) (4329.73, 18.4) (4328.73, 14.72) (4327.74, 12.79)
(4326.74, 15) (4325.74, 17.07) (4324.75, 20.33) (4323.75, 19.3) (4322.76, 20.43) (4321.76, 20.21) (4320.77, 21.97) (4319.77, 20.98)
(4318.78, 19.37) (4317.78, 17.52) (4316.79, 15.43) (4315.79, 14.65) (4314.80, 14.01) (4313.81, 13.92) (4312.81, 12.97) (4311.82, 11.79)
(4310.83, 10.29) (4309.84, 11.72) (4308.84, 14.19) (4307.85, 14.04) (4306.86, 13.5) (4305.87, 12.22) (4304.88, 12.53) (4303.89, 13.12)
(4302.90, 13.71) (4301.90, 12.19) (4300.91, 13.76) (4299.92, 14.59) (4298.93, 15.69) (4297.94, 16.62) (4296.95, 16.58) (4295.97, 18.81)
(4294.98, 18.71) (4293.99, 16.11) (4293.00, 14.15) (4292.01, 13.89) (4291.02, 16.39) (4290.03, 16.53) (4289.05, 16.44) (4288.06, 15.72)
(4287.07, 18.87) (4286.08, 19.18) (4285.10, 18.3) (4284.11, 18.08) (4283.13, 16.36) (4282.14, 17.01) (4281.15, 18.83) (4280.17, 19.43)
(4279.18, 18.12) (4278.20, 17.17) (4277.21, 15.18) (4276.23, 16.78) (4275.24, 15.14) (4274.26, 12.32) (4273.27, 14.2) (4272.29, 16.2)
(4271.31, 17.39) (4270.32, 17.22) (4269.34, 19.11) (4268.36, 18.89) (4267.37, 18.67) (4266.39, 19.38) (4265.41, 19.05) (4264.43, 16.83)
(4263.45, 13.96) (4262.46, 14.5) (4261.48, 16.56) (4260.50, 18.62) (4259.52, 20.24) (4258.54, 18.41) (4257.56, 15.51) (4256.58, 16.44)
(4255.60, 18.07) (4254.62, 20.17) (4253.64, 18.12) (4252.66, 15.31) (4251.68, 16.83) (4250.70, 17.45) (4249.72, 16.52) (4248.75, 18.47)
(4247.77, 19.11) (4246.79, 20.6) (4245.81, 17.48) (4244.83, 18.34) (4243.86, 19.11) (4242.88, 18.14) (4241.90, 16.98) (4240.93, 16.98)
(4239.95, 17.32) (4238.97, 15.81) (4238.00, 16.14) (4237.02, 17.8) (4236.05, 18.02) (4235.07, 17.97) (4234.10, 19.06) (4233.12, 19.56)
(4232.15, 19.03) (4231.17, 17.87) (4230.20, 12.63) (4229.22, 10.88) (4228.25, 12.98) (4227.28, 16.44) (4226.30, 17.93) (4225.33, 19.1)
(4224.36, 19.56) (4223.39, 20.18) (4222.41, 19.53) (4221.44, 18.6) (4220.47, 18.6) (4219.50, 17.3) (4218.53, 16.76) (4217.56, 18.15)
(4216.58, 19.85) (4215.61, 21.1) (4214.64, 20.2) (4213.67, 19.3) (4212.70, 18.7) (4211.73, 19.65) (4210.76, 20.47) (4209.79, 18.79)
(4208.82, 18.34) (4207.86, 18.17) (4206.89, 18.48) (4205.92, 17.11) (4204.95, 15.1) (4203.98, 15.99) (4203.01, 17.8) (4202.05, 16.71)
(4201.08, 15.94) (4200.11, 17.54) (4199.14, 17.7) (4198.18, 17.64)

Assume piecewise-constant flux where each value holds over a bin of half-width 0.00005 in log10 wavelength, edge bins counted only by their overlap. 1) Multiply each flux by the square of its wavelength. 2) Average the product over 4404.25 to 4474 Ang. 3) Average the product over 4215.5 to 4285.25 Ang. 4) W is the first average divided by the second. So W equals 1.21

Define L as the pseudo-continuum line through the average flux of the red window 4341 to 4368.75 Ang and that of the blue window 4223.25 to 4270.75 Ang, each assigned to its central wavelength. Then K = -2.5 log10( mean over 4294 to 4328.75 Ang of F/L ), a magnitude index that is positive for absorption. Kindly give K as 0.14 mag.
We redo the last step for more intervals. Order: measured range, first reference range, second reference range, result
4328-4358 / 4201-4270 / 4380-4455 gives 0.039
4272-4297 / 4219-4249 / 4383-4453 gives 0.081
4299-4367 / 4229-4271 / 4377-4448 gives 0.077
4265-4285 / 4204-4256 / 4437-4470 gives 0.060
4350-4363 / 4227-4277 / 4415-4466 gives 0.000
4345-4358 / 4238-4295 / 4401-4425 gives 0.013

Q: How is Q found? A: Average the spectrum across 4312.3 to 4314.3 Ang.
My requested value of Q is 13.4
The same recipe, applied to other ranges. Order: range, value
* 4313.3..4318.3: 15.1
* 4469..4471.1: 19.7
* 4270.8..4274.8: 15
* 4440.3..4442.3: 20.4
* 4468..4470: 19.8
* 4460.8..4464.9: 18.4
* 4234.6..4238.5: 17.5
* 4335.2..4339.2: 20.9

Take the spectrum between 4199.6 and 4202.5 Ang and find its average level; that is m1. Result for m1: 16.7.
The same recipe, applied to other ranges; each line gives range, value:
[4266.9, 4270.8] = 18.5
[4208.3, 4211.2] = 19.2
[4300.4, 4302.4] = 13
